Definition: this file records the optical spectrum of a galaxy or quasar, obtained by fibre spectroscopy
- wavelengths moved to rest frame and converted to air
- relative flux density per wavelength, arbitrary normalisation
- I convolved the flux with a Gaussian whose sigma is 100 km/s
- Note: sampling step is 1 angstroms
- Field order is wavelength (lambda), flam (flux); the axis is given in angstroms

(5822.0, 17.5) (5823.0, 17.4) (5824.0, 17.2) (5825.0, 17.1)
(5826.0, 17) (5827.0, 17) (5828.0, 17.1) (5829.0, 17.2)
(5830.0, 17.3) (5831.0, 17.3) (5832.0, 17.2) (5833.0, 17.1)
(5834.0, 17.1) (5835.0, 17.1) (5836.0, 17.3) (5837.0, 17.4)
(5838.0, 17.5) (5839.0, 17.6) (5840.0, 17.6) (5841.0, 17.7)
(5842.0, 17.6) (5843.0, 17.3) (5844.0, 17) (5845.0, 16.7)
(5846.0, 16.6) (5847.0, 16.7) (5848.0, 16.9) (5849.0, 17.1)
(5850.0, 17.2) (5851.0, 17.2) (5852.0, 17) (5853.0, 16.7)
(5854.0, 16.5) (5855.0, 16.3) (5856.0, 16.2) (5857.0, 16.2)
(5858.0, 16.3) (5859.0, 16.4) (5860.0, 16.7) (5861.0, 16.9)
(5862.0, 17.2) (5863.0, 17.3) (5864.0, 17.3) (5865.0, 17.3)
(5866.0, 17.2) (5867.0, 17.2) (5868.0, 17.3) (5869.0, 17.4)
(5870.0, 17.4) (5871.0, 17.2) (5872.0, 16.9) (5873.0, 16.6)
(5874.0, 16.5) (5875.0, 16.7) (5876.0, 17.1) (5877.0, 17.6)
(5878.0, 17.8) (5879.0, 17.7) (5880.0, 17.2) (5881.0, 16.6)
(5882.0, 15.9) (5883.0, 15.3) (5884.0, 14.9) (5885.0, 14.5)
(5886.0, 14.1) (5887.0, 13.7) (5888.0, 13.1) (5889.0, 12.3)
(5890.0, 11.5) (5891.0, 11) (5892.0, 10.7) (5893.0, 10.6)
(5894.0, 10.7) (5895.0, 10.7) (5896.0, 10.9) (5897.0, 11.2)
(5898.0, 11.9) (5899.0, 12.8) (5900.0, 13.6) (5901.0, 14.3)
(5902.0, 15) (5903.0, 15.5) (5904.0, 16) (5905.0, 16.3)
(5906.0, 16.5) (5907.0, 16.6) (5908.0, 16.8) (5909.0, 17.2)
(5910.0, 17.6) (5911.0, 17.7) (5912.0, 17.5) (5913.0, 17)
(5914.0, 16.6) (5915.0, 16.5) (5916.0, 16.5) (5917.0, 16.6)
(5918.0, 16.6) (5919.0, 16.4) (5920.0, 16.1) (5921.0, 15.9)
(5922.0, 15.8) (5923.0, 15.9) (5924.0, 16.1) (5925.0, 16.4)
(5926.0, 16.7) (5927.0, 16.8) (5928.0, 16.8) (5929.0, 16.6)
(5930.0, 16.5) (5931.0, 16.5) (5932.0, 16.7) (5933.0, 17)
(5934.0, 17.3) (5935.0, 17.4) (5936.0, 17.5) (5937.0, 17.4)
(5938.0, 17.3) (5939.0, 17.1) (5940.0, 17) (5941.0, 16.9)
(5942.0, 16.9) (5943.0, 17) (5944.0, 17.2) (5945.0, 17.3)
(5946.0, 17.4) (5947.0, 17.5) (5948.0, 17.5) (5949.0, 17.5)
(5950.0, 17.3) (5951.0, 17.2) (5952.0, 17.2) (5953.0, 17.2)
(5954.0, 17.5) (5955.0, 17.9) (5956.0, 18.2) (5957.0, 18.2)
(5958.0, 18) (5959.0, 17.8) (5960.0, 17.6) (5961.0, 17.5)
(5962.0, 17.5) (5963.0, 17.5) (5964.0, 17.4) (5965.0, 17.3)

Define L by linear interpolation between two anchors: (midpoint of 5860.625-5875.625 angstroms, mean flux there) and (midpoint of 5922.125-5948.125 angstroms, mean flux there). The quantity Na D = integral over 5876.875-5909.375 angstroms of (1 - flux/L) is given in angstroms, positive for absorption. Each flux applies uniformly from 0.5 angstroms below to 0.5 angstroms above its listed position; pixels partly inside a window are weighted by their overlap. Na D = 5.4 angstroms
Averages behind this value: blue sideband 17.1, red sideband 16.9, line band 14.2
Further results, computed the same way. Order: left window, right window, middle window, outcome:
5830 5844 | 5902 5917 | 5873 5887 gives 0.61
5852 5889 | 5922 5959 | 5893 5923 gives 2.87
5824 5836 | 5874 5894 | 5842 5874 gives -2.24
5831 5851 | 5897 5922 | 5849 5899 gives 3.53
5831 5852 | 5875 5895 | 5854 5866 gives -0.60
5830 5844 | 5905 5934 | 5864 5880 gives -0.14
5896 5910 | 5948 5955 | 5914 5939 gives -0.89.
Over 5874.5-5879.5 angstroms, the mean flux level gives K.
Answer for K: 17.4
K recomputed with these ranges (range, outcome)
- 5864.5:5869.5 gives 17.3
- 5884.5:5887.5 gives 14.1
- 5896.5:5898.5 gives 11.6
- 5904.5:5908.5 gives 16.6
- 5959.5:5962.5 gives 17.5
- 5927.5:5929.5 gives 16.7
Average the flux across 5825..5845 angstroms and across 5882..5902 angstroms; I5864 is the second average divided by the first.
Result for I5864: 0.7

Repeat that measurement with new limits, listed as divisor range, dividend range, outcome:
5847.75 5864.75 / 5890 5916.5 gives 0.86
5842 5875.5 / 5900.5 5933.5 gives 0.97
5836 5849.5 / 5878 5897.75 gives 0.78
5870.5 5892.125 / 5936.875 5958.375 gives 1.14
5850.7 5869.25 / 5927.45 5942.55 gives 1.01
